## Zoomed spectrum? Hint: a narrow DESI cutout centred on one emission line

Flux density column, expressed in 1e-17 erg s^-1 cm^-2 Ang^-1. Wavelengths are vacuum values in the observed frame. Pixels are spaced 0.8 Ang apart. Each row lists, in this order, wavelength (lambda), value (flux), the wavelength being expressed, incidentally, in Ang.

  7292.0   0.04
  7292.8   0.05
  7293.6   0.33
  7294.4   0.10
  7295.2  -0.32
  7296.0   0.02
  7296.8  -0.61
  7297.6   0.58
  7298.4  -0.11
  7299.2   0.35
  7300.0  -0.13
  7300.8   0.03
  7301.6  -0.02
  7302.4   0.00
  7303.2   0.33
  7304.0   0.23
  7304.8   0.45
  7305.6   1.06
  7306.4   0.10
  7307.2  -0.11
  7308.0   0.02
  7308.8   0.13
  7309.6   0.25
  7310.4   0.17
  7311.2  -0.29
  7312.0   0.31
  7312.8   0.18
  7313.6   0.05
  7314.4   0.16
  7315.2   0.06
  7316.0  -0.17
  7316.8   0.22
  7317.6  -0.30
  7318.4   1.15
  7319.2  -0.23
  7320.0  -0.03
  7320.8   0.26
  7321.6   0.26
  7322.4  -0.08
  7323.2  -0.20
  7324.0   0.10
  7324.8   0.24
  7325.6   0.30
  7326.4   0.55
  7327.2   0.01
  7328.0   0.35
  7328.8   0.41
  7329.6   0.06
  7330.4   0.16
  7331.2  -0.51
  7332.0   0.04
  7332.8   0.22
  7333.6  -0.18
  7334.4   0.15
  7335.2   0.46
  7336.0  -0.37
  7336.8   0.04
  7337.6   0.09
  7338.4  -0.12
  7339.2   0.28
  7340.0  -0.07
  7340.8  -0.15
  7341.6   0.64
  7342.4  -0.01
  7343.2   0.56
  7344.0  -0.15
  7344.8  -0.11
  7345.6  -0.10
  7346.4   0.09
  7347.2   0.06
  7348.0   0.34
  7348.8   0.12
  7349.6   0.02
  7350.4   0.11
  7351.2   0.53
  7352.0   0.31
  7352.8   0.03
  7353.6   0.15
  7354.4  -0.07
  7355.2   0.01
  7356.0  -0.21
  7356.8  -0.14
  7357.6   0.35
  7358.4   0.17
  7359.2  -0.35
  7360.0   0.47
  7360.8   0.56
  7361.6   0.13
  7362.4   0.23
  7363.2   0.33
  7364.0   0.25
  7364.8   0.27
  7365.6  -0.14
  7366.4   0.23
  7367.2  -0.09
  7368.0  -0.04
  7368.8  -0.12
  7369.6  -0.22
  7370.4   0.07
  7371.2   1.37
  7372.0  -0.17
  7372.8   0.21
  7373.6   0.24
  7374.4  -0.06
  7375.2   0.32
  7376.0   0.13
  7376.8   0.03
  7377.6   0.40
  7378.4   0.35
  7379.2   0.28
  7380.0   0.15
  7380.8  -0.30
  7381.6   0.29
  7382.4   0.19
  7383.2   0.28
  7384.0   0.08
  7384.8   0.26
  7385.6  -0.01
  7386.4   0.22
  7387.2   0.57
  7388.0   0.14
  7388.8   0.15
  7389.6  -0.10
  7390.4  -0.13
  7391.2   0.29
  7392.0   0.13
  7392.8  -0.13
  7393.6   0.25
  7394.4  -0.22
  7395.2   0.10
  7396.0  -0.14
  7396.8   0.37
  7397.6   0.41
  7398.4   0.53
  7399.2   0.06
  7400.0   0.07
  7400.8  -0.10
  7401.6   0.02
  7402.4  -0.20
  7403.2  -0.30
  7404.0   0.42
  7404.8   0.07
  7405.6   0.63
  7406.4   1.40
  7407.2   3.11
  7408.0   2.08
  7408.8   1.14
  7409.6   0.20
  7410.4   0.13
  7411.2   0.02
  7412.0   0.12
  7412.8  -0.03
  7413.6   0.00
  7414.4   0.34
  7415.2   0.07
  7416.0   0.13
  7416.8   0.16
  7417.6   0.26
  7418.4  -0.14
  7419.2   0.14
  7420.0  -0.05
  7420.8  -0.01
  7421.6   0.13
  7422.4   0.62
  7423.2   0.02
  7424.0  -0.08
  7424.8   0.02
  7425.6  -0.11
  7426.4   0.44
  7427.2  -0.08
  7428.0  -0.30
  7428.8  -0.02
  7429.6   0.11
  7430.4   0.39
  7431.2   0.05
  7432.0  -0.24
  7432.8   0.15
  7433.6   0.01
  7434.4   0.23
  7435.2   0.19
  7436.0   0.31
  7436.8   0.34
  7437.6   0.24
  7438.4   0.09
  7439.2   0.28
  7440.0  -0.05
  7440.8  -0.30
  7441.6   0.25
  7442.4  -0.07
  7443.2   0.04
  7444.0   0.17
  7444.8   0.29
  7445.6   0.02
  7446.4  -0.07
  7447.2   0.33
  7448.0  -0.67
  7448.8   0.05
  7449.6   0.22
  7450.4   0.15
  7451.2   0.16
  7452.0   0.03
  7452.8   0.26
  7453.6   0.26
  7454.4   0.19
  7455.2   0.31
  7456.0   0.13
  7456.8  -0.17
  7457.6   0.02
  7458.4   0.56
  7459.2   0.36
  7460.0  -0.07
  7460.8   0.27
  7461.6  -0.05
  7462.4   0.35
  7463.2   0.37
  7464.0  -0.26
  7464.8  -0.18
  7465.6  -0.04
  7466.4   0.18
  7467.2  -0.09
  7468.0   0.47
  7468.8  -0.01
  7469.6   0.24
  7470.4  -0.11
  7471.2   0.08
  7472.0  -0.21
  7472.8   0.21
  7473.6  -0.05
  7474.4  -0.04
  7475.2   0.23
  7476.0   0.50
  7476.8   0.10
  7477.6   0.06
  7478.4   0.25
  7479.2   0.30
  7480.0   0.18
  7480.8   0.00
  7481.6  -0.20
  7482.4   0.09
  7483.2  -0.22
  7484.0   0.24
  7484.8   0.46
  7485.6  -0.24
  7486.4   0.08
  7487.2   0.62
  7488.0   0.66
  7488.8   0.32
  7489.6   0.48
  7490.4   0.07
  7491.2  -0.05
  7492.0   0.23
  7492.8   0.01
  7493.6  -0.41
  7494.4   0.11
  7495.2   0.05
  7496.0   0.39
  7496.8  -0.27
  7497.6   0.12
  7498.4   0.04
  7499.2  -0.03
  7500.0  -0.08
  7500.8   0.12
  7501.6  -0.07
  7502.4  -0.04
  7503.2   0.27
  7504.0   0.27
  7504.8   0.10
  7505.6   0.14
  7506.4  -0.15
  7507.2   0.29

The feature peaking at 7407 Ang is H-alpha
